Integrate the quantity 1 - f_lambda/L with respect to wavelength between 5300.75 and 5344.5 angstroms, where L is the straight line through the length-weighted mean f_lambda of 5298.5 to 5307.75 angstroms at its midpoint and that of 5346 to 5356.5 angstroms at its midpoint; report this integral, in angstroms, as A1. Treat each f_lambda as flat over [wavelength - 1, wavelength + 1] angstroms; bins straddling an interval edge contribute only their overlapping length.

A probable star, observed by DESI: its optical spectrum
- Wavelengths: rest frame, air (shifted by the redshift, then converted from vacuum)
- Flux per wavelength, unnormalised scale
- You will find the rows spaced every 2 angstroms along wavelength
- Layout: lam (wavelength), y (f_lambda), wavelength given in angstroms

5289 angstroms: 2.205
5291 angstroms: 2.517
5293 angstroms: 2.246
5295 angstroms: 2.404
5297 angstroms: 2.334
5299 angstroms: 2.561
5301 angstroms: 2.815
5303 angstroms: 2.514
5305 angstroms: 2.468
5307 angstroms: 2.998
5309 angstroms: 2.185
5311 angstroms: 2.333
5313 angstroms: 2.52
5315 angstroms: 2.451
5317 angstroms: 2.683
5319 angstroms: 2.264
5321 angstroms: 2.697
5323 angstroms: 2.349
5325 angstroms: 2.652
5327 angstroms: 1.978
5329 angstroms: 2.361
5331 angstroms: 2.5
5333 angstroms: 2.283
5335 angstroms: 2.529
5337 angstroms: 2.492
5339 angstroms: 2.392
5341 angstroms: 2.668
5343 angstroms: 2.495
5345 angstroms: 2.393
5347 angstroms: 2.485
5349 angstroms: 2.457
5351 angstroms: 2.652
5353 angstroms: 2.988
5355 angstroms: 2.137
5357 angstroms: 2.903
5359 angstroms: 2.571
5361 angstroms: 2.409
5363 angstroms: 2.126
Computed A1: 2.5 angstroms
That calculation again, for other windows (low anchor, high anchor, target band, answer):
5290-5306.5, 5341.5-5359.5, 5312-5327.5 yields 0.4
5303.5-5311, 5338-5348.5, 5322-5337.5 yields 0.7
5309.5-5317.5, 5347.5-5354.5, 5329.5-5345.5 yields 0.7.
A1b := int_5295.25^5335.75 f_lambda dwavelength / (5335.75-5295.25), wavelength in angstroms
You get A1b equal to 2.47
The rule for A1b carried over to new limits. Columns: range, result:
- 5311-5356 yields 2.47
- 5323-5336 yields 2.38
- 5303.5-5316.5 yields 2.5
